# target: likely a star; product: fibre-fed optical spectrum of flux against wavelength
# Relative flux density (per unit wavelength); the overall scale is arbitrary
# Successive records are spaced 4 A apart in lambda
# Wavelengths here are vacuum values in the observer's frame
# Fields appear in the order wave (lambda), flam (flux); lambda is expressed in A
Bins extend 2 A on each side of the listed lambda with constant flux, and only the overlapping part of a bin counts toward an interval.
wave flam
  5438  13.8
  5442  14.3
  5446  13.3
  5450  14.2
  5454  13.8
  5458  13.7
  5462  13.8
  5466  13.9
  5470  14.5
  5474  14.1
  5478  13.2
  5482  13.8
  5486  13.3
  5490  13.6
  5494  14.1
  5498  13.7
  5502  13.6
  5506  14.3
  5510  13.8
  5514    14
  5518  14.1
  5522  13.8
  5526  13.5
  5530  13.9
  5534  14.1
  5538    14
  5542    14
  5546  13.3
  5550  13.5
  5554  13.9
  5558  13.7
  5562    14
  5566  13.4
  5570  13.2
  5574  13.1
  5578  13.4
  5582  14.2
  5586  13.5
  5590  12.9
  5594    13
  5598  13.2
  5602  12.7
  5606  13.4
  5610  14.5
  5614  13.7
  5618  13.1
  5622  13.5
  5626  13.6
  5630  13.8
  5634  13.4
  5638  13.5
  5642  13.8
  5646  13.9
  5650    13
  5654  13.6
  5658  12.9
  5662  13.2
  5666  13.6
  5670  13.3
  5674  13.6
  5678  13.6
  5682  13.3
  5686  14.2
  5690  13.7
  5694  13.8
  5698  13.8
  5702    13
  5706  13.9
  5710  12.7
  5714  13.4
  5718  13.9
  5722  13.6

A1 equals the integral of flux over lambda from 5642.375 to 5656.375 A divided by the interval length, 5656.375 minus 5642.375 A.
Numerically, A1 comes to 13.5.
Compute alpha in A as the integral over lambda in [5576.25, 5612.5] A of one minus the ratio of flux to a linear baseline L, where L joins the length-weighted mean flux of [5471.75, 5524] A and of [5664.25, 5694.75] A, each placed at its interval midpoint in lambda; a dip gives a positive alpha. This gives 0.8 A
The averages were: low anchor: 13.8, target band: 13.4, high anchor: 13.6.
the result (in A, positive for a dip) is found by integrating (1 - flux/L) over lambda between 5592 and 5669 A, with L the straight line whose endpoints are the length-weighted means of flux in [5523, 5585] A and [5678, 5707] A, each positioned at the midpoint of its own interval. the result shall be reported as 1.3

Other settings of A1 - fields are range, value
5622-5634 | 13.6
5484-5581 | 13.7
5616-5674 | 13.4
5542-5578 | 13.5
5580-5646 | 13.5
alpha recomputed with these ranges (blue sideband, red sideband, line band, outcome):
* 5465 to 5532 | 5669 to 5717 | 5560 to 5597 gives 0.8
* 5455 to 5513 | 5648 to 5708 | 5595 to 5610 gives 0.4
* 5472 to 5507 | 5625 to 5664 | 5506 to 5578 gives -0.5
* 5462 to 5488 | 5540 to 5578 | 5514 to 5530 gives -0.2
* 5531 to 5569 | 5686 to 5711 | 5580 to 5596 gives 0.4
